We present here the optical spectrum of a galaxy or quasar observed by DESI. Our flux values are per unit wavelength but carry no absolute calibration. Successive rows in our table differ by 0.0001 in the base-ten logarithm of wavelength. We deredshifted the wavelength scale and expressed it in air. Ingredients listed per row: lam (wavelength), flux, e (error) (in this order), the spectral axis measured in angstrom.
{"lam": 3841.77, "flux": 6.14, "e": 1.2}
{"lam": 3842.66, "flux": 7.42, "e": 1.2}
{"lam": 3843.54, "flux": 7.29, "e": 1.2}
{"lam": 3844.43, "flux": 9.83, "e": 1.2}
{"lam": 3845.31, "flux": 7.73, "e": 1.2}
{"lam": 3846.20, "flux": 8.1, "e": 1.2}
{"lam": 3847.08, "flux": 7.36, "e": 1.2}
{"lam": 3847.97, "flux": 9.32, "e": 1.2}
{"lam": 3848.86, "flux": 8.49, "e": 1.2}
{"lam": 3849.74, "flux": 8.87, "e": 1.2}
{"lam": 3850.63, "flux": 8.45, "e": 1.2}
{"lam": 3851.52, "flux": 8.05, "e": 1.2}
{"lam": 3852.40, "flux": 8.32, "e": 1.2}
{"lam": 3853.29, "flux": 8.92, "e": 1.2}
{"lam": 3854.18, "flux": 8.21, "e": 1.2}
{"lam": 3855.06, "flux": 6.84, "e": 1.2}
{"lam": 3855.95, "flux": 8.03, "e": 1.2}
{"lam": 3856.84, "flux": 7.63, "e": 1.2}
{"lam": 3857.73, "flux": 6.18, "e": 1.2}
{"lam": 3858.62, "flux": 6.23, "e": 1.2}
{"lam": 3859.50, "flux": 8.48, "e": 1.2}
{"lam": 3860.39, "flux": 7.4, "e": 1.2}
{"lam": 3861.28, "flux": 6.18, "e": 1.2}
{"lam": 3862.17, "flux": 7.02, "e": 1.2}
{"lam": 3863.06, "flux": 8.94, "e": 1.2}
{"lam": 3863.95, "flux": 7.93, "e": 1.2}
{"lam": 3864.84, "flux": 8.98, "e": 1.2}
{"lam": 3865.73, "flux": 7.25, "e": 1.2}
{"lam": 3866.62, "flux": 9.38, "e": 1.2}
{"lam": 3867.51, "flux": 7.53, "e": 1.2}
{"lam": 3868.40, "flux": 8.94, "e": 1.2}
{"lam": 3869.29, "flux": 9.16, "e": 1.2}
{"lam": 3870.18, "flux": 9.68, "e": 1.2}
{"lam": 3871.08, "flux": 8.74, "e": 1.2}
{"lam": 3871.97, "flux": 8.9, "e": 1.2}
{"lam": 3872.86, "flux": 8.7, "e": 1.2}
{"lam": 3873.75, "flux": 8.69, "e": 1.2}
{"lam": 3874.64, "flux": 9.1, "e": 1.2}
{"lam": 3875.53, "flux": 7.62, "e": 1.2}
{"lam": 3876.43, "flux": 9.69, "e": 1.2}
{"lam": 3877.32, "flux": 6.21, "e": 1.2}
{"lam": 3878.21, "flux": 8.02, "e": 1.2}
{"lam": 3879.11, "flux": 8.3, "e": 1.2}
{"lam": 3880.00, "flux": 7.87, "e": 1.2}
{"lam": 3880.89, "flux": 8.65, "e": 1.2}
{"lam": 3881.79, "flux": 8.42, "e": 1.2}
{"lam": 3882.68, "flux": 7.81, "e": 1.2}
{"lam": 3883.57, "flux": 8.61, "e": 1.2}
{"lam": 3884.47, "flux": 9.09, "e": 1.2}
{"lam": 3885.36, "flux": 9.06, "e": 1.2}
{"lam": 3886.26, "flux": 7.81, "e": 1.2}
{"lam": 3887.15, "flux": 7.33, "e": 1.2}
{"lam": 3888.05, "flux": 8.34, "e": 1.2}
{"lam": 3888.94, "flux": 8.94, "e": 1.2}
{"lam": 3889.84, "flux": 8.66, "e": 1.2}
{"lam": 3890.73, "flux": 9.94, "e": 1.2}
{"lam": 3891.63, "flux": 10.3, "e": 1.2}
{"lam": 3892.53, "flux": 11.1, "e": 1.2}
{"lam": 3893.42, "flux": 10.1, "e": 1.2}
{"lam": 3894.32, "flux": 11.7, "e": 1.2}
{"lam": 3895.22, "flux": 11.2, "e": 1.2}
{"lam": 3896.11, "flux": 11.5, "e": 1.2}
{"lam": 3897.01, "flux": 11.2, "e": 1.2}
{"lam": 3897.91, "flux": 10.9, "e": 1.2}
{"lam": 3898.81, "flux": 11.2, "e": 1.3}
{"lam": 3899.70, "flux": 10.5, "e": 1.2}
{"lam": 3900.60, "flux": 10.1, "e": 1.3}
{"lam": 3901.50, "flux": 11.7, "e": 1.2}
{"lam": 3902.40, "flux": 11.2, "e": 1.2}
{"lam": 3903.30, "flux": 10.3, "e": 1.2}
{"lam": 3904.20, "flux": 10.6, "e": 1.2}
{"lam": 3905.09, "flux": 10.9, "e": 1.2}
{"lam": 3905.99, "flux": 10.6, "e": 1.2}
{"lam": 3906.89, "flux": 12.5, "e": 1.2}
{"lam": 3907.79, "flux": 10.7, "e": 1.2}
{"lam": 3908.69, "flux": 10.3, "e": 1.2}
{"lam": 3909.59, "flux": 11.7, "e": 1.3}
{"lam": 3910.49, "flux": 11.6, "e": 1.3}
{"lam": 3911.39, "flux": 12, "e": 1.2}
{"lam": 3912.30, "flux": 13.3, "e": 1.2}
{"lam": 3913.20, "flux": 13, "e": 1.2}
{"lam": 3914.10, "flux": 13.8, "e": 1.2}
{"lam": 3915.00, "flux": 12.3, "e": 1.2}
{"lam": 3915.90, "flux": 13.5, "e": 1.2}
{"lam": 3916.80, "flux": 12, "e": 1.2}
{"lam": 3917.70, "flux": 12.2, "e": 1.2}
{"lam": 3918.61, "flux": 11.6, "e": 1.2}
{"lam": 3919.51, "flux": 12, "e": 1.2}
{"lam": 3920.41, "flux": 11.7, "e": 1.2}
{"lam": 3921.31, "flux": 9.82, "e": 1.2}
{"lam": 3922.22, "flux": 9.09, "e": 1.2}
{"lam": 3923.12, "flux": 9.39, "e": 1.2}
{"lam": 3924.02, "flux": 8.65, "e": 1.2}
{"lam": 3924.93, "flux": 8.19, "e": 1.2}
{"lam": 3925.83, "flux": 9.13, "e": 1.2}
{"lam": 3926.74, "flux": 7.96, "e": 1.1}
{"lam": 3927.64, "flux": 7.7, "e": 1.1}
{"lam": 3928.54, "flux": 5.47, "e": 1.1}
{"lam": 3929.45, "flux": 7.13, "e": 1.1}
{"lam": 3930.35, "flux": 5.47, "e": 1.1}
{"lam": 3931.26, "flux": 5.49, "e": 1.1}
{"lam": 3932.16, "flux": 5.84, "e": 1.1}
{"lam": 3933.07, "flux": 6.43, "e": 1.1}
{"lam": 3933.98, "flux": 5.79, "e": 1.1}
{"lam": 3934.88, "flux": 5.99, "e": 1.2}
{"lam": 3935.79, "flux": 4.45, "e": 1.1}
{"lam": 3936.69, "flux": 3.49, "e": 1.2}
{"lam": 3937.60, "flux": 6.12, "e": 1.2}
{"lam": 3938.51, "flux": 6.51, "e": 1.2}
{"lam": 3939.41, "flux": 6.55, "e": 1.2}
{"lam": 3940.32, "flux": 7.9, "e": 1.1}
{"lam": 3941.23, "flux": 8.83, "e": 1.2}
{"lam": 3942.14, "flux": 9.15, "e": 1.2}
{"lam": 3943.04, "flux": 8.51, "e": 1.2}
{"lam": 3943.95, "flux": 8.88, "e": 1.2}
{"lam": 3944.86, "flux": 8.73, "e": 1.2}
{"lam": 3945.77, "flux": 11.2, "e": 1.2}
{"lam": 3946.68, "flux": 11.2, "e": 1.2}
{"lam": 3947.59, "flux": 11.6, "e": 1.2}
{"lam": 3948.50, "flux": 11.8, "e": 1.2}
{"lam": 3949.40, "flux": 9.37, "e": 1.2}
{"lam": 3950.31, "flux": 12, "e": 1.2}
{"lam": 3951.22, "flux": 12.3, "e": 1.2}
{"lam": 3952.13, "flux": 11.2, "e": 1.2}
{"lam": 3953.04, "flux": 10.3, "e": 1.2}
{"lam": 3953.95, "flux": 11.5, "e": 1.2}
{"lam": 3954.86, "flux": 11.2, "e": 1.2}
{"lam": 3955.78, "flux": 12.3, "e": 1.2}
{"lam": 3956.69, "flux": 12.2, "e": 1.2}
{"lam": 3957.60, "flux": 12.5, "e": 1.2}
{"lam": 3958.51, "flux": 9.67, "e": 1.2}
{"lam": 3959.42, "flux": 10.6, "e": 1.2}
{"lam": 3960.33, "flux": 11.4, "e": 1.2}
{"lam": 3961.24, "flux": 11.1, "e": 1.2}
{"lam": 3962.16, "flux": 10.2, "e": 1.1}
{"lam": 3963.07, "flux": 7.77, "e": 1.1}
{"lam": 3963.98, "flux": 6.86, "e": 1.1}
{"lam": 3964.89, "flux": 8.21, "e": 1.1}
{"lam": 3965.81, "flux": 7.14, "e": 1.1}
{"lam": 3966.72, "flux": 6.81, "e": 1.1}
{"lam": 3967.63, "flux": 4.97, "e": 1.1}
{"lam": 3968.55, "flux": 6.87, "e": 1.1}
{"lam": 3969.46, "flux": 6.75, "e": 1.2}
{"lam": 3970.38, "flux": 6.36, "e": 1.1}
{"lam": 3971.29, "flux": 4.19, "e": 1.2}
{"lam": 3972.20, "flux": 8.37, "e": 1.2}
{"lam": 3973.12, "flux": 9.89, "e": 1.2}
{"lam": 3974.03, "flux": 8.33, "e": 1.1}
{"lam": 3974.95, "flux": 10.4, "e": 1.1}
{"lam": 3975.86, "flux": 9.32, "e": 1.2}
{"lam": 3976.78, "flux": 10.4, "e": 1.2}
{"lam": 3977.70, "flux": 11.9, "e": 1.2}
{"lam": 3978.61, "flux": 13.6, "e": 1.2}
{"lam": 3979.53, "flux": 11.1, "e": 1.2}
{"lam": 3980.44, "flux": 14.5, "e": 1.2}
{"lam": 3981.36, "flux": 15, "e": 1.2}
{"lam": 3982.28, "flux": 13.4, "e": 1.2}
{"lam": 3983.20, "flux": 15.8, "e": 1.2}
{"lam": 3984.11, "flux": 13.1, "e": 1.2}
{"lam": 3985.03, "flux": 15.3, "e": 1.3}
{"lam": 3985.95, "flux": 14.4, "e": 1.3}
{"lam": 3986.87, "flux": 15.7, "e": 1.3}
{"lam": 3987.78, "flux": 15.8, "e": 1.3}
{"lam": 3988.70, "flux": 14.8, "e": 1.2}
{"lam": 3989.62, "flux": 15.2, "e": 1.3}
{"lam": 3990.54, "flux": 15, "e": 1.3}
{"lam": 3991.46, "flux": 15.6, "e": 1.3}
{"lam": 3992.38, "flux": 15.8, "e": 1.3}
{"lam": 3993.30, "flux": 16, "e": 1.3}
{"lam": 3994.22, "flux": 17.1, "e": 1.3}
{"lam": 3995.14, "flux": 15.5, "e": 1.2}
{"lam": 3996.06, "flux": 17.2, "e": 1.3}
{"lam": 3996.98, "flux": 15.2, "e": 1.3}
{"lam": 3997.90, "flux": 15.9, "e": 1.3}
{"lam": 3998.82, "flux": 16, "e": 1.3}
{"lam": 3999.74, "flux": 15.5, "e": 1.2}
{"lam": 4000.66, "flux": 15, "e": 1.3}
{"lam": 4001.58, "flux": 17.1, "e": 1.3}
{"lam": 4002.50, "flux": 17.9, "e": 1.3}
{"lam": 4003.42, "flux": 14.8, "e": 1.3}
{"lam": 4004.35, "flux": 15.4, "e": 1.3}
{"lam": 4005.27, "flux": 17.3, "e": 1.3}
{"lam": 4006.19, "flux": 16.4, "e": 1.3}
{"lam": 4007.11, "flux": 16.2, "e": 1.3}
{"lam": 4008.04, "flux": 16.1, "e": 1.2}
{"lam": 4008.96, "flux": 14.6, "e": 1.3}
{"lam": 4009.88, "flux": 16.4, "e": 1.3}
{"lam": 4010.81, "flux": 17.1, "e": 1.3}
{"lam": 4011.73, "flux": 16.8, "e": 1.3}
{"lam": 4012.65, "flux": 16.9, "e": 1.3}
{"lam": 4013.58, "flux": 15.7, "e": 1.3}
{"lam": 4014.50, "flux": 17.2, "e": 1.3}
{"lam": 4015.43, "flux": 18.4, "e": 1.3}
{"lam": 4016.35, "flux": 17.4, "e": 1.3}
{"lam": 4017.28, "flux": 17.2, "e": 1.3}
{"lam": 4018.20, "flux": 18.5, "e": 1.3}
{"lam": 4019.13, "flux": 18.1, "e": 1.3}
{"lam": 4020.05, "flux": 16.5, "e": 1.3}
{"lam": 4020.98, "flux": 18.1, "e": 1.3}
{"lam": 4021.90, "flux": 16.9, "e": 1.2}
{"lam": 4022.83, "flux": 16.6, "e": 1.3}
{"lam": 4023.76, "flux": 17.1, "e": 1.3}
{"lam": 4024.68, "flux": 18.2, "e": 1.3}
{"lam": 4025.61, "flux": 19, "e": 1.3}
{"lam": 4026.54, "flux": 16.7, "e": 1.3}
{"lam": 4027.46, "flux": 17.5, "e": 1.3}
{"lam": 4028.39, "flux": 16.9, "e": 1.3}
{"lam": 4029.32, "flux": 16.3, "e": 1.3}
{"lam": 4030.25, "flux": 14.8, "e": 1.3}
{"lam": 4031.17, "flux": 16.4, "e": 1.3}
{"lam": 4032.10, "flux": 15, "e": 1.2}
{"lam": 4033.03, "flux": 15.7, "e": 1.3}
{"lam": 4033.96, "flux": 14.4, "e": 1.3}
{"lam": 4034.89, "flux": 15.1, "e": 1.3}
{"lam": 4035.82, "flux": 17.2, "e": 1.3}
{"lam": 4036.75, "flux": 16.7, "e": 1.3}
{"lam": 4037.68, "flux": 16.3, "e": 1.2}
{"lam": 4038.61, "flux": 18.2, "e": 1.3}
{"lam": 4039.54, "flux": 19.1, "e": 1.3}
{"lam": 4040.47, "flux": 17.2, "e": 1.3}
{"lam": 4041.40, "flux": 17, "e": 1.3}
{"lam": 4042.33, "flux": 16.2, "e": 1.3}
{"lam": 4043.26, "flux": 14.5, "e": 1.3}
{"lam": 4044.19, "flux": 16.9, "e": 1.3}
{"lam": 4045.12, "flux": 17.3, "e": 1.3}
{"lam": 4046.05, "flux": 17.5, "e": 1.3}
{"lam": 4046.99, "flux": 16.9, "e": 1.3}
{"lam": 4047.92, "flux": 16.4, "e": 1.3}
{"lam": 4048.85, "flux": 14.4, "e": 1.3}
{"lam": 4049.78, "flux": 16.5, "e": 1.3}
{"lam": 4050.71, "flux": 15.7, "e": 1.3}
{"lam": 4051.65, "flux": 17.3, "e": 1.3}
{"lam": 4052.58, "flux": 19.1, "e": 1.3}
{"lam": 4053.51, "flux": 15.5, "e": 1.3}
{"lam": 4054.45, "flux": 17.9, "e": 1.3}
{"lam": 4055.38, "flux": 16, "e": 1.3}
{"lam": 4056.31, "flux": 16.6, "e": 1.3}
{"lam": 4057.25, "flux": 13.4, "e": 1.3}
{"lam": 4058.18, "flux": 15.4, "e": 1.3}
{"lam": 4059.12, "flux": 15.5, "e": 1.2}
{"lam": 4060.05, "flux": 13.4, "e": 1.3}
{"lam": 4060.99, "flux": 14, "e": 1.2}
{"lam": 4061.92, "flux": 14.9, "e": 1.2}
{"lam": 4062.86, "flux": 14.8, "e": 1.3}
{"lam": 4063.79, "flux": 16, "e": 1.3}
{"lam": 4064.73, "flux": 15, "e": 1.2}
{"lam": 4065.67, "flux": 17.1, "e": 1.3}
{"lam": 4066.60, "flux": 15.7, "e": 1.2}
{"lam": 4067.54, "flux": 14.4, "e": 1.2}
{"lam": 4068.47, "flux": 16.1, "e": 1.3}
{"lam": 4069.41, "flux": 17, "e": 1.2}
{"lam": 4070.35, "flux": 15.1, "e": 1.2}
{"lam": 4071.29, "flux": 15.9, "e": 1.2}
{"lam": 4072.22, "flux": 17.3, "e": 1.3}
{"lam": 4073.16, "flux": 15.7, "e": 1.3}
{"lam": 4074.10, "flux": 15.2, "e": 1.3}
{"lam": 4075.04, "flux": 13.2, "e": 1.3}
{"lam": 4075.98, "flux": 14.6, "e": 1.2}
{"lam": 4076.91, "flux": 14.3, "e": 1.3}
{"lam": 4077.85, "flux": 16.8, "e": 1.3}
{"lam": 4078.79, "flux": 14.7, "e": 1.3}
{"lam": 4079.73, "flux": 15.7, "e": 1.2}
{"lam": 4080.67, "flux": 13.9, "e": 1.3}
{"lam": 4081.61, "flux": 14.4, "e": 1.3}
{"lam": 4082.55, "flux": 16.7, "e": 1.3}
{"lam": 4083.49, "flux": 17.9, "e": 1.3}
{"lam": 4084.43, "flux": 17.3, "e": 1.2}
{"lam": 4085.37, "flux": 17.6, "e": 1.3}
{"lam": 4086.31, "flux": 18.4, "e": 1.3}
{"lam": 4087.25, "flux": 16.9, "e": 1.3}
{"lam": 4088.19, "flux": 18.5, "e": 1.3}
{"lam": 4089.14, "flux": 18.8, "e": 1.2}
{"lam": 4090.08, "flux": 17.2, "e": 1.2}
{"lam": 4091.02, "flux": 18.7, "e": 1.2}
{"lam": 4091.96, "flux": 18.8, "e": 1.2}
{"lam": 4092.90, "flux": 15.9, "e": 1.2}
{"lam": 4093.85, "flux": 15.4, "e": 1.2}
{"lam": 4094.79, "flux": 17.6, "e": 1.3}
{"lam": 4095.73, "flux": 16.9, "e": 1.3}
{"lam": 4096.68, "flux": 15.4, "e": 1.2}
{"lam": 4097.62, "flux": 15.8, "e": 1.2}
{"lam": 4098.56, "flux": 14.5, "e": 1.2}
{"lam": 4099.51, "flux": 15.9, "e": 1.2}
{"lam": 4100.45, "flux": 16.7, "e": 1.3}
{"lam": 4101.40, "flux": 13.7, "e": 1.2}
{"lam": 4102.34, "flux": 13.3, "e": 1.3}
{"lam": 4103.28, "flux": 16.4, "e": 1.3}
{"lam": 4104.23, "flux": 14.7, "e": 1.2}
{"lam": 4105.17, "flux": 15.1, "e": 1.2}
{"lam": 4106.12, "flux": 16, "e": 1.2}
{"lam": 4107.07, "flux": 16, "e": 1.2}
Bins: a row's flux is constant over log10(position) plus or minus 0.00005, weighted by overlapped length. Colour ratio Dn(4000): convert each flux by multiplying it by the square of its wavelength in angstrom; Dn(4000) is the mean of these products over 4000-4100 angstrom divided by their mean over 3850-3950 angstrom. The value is 1.94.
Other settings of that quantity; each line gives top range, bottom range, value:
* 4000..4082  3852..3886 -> 2.16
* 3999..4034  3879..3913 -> 1.73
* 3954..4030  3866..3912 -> 1.52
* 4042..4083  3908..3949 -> 1.83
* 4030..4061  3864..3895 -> 2.00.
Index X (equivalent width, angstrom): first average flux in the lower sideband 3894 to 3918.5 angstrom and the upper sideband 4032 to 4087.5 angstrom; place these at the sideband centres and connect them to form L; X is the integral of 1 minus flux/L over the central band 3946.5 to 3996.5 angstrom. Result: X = 7.1 angstrom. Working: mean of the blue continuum 11.6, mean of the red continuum 16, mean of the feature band 11.6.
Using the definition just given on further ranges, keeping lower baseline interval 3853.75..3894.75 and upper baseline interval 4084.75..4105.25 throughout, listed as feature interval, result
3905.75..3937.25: 2.02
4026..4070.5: -4.08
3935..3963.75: 4.06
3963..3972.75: 4.20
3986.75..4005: -4.21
